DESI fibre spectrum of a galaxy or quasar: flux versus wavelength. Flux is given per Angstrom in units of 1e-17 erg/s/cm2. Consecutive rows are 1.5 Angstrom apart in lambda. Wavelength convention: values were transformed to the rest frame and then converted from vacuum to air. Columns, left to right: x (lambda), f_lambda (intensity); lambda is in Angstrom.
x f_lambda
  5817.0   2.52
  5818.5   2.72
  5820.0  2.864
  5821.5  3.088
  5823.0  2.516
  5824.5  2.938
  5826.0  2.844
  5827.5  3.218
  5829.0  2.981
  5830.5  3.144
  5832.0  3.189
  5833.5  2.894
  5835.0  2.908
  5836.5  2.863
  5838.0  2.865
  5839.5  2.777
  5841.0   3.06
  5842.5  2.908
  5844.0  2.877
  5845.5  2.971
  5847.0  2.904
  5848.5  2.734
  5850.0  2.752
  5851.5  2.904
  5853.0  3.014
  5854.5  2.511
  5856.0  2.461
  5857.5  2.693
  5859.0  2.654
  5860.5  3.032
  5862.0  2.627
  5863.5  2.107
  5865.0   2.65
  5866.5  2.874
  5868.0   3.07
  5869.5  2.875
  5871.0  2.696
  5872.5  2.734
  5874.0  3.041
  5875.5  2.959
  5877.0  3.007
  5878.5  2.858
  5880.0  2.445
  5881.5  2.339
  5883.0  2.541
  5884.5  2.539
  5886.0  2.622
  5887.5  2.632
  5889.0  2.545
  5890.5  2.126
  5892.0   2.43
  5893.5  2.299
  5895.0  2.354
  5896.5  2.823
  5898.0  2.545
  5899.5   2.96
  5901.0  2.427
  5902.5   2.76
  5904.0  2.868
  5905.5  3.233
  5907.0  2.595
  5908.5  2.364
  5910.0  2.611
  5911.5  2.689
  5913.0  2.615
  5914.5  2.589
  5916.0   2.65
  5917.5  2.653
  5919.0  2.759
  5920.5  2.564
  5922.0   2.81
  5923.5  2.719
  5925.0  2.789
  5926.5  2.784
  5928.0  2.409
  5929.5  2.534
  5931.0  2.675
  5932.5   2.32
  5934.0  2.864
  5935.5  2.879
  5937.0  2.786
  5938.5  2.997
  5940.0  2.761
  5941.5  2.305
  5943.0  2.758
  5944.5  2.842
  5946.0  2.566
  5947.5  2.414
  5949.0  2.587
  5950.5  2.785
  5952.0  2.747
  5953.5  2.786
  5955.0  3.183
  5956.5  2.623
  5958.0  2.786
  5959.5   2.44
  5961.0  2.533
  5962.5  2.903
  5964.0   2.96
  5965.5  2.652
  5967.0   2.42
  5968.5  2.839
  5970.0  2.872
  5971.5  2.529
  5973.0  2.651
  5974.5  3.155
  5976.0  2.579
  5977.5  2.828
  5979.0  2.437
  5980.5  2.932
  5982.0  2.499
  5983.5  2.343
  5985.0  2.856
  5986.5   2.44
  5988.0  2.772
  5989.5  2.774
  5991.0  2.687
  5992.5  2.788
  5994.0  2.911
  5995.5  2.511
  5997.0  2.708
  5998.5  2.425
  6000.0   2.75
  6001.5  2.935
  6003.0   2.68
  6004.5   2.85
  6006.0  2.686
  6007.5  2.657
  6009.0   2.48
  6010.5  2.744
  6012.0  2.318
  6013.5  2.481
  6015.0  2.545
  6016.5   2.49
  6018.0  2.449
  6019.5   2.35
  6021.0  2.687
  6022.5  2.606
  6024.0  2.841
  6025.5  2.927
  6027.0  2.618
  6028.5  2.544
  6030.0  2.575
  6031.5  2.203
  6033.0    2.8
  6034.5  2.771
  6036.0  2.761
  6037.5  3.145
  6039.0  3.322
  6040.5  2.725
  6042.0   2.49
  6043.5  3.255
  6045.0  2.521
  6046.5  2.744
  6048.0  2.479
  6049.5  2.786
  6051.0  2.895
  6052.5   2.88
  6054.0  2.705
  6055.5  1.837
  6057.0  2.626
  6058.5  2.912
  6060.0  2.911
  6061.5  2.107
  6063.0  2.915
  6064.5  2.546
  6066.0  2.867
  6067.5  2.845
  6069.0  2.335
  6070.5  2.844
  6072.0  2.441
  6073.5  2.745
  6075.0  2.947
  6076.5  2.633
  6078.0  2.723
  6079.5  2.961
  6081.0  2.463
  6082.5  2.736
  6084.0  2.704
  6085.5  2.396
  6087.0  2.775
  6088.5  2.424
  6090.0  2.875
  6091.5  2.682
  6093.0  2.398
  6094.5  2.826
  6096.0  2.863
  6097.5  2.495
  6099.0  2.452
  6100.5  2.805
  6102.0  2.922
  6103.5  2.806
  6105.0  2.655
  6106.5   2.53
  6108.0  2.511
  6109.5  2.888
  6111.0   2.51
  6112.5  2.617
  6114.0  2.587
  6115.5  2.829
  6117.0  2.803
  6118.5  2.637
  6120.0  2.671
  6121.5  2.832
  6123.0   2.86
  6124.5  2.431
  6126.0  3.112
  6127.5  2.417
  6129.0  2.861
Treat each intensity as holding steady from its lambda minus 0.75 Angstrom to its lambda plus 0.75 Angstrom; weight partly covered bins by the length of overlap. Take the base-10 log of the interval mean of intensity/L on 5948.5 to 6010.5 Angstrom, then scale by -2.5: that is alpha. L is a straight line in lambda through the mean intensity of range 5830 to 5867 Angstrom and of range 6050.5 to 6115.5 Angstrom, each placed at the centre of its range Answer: 0.01 mag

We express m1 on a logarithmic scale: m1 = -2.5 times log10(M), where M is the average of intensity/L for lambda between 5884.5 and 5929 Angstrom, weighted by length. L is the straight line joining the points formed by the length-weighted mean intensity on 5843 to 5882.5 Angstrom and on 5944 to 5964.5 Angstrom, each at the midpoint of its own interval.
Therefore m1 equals 0.05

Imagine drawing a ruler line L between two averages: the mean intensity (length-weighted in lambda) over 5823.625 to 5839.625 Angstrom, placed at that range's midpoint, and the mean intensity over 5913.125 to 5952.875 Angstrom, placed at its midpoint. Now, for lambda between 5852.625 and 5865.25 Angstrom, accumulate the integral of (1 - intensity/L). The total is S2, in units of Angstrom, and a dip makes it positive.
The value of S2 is 1.1 Angstrom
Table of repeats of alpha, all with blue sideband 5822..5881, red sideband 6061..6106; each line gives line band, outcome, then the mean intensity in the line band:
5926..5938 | 0.05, 2.66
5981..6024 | 0.04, 2.63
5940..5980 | 0.02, 2.7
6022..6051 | -0.02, 2.75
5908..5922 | 0.07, 2.63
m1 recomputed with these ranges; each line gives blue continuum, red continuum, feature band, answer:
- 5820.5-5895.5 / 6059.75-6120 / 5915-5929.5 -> 0.026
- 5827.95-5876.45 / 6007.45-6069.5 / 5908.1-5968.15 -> 0.030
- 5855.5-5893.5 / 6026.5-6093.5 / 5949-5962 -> -0.024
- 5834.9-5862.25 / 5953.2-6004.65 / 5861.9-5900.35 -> 0.060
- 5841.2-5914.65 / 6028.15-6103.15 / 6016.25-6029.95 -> 0.032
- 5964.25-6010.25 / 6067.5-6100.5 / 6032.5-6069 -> -0.025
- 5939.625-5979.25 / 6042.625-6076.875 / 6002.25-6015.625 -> 0.037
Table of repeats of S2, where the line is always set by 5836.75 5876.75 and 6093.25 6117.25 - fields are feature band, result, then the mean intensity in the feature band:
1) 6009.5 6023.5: 1.04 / 2.52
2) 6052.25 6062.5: 0.55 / 2.56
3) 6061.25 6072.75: 0.29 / 2.63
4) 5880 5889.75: 0.91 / 2.53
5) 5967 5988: 0.48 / 2.68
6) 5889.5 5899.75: 1.10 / 2.48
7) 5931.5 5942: 0.20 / 2.71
